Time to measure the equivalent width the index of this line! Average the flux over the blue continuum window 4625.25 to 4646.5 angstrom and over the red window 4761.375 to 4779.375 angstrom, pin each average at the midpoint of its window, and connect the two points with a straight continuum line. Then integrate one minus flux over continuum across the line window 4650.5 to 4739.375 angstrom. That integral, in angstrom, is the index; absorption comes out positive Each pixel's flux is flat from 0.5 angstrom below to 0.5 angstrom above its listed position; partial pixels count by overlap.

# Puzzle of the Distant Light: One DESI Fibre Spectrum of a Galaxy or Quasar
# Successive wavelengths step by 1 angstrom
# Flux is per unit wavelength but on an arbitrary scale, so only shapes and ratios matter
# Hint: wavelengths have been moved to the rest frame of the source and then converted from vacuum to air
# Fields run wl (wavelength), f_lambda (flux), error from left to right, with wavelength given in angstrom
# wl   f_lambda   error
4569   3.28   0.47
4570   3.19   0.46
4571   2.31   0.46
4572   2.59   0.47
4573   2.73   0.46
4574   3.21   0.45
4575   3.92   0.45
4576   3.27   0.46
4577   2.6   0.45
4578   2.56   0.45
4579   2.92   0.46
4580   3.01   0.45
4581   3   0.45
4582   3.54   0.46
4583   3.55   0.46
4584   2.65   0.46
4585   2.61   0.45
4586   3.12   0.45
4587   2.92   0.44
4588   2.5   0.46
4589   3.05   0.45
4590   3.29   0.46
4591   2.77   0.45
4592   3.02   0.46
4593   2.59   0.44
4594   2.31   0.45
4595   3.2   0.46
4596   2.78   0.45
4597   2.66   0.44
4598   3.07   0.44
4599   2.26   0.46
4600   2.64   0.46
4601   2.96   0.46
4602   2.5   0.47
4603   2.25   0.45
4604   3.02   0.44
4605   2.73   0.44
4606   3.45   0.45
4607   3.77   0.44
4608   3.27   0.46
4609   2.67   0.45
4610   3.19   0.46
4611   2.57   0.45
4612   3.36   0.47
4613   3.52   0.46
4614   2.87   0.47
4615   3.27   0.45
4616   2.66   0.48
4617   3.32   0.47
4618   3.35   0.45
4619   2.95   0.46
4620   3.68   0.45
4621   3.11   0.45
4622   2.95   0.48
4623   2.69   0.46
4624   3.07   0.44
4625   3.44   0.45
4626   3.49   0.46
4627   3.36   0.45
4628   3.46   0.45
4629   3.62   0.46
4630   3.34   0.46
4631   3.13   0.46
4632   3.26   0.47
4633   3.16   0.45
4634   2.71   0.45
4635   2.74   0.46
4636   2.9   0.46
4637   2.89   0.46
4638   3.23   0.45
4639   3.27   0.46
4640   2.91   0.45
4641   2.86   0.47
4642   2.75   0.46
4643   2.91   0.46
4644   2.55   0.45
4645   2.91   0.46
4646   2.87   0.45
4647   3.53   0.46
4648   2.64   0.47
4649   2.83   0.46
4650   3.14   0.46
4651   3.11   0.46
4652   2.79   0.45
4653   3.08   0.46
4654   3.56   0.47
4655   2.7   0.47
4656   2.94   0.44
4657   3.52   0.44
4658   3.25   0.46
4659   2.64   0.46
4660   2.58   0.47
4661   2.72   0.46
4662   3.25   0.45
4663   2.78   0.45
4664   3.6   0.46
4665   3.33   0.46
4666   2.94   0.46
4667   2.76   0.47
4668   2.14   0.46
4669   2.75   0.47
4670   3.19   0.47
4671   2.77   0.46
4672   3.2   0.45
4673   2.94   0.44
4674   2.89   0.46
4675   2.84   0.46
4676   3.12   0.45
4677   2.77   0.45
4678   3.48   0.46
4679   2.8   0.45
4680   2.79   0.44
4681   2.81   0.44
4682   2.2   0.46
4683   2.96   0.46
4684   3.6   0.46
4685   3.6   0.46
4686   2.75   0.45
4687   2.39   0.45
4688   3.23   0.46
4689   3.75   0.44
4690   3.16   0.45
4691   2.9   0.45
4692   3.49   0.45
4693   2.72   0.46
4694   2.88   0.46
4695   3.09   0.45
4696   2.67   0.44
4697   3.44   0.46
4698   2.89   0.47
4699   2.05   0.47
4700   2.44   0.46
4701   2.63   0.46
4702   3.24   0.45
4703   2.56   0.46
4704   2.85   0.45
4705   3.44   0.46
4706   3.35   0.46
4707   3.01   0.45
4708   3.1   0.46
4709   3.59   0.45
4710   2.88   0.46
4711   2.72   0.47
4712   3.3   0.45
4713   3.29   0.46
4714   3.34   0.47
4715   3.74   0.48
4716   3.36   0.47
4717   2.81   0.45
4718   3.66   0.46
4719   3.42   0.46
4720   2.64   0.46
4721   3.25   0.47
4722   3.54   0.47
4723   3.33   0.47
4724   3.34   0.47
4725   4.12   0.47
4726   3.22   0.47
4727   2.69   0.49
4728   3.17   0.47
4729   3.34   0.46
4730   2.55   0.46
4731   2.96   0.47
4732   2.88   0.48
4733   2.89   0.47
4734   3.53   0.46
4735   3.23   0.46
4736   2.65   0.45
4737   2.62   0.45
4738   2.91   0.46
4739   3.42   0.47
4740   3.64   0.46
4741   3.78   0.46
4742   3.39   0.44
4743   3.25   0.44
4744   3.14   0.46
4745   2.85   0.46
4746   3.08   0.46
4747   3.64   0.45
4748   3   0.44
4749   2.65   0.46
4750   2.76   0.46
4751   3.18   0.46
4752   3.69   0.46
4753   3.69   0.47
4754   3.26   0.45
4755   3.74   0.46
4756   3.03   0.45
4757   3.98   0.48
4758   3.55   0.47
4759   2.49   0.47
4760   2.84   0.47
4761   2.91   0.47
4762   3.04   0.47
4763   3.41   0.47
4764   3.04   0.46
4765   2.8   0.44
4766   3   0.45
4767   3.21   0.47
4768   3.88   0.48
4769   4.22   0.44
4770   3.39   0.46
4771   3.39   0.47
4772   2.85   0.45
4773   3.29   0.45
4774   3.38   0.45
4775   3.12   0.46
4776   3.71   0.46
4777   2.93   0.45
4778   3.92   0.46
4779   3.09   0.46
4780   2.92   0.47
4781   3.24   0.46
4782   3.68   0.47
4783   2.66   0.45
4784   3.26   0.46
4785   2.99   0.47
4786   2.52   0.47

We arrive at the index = 3.7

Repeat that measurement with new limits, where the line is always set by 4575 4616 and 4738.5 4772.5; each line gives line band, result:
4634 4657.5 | 0.51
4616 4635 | -1.25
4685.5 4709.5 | 1.27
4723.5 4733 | 0.25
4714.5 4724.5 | -0.35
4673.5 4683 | 0.76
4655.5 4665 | 0.08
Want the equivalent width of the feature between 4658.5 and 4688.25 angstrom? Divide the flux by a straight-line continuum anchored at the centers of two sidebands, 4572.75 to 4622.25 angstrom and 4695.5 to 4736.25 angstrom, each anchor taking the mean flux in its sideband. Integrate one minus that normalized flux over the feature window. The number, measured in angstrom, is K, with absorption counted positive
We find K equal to 1.3 angstrom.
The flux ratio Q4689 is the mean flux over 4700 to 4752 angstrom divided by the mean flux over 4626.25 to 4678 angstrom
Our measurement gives 1.0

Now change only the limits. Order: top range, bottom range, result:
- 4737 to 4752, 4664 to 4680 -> 1.08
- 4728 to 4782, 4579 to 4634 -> 1.06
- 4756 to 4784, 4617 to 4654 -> 1.05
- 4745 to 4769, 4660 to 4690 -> 1.08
